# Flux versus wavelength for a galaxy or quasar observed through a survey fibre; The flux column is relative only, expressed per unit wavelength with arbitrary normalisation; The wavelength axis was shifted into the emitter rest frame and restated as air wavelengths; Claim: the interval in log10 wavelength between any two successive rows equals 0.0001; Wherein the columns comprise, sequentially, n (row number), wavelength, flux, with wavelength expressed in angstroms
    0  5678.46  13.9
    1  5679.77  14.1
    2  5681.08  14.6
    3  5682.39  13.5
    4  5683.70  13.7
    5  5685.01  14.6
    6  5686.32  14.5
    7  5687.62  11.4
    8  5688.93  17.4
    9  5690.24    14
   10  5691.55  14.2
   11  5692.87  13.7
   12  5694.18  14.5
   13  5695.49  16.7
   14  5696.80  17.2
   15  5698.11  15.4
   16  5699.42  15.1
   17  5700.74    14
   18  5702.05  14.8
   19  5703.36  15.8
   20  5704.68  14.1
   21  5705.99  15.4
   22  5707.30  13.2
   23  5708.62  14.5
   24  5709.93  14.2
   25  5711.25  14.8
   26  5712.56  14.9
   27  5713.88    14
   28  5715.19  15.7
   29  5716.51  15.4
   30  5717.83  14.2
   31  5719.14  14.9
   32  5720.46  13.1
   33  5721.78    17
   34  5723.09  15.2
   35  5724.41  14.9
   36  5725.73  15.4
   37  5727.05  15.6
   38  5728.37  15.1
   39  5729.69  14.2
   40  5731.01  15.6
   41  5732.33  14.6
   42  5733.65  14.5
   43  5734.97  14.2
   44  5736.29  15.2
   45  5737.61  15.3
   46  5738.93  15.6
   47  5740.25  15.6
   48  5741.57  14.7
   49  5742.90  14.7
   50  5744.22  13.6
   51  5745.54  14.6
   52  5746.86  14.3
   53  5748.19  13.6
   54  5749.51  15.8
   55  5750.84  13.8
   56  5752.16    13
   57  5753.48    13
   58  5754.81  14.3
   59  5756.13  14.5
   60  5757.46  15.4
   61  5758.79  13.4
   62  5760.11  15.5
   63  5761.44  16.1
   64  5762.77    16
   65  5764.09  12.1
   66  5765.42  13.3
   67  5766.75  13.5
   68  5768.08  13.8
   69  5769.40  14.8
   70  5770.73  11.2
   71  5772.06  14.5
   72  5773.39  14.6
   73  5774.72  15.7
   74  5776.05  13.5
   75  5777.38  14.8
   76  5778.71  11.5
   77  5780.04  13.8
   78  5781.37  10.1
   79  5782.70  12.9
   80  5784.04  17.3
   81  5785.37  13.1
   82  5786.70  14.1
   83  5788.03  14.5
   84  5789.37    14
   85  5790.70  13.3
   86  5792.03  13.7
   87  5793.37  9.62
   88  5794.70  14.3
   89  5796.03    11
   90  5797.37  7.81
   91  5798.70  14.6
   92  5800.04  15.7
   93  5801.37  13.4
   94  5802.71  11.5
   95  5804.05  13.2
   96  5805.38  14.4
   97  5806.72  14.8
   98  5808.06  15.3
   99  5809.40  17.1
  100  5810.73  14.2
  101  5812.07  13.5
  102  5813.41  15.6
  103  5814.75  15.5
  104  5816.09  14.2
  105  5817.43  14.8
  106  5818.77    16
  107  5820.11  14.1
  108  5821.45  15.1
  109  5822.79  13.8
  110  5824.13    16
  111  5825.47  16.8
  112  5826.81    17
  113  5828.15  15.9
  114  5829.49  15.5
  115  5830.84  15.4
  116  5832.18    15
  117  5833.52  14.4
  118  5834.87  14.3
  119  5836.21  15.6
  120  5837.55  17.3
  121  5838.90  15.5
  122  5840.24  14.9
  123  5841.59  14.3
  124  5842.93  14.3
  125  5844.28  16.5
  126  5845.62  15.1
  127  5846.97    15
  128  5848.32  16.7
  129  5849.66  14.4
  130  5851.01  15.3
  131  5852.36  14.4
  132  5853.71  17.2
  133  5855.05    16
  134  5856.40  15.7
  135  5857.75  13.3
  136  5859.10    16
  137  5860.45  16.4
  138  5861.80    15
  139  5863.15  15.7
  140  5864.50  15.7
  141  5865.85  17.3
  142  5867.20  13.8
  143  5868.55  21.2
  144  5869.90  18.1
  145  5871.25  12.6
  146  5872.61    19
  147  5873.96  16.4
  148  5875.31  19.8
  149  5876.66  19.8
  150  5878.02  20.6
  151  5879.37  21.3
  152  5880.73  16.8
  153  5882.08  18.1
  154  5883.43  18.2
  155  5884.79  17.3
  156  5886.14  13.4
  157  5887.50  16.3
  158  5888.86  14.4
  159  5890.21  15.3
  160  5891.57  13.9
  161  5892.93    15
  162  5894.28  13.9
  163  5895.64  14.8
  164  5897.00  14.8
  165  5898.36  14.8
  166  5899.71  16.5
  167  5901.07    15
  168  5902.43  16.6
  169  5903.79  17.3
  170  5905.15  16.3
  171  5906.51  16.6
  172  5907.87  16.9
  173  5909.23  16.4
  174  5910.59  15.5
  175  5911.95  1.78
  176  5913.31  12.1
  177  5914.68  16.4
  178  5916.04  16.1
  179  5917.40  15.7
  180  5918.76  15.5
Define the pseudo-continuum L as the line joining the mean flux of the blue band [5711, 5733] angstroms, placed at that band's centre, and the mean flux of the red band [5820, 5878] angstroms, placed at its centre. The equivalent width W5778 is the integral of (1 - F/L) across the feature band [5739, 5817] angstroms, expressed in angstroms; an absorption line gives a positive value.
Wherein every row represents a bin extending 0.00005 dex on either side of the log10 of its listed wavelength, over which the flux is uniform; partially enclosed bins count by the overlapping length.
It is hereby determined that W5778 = 7.4 angstroms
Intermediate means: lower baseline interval 15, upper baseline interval 15.9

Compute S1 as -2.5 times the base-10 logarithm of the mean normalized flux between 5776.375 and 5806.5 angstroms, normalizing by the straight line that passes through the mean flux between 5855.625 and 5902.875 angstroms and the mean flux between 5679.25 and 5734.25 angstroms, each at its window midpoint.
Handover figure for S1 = 0.18 mag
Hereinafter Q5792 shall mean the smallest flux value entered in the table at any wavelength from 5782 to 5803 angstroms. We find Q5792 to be 7.81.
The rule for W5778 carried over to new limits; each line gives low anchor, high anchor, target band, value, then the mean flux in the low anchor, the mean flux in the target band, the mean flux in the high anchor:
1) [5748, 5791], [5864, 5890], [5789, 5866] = 5.0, 14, 14.8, 17.3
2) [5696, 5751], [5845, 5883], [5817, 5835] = 1.0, 14.9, 15.3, 16.7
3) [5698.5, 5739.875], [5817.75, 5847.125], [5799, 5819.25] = 0.9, 14.9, 14.6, 15.4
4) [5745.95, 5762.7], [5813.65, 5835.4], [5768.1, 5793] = 1.8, 14.4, 13.7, 15.2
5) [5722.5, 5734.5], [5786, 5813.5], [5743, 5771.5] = 0.6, 15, 14.1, 13.6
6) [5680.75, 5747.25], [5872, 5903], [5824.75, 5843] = 0.6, 14.8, 15.5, 16.6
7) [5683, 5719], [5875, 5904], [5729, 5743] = 0.1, 14.7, 14.9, 16.5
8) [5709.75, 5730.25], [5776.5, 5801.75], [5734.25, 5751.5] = -0.4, 14.9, 14.7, 13.1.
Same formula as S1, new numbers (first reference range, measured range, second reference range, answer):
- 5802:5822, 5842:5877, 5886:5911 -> -0.07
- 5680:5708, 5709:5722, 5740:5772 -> -0.02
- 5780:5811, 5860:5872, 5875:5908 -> -0.03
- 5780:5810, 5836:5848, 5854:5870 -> -0.01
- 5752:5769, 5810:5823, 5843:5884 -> 0.06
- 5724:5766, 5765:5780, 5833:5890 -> 0.09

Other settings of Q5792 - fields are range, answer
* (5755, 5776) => 11.2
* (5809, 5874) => 12.6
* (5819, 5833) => 13.8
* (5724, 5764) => 13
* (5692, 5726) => 13.1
